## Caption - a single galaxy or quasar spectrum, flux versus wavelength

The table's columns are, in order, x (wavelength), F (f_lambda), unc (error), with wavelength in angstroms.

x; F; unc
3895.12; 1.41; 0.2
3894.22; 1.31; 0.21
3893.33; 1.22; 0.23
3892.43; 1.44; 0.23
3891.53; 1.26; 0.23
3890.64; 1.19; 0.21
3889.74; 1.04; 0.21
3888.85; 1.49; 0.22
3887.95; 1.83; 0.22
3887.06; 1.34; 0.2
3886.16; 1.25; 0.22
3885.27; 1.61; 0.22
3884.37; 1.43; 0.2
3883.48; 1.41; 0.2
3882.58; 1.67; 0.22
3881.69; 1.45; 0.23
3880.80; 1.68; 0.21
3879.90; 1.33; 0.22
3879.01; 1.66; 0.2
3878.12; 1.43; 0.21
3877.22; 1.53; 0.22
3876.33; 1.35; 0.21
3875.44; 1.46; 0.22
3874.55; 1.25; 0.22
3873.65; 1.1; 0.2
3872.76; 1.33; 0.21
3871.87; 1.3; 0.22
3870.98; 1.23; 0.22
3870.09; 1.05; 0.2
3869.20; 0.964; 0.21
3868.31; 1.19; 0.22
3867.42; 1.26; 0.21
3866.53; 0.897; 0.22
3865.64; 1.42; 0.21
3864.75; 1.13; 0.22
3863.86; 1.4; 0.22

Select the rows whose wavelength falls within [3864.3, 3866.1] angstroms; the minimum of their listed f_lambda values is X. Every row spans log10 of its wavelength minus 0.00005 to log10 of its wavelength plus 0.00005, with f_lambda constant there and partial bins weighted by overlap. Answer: 1.13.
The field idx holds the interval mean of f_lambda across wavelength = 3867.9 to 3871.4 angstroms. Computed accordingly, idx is 1.11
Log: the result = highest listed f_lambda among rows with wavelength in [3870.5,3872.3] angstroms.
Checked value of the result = 1.3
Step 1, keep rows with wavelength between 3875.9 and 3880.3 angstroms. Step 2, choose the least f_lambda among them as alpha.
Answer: 1.33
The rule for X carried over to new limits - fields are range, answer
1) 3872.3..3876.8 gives 1.1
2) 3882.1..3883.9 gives 1.41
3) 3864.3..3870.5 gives 0.897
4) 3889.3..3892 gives 1.04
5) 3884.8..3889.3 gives 1.25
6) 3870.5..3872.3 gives 1.23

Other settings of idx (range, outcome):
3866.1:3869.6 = 1.08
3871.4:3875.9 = 1.29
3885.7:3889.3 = 1.48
